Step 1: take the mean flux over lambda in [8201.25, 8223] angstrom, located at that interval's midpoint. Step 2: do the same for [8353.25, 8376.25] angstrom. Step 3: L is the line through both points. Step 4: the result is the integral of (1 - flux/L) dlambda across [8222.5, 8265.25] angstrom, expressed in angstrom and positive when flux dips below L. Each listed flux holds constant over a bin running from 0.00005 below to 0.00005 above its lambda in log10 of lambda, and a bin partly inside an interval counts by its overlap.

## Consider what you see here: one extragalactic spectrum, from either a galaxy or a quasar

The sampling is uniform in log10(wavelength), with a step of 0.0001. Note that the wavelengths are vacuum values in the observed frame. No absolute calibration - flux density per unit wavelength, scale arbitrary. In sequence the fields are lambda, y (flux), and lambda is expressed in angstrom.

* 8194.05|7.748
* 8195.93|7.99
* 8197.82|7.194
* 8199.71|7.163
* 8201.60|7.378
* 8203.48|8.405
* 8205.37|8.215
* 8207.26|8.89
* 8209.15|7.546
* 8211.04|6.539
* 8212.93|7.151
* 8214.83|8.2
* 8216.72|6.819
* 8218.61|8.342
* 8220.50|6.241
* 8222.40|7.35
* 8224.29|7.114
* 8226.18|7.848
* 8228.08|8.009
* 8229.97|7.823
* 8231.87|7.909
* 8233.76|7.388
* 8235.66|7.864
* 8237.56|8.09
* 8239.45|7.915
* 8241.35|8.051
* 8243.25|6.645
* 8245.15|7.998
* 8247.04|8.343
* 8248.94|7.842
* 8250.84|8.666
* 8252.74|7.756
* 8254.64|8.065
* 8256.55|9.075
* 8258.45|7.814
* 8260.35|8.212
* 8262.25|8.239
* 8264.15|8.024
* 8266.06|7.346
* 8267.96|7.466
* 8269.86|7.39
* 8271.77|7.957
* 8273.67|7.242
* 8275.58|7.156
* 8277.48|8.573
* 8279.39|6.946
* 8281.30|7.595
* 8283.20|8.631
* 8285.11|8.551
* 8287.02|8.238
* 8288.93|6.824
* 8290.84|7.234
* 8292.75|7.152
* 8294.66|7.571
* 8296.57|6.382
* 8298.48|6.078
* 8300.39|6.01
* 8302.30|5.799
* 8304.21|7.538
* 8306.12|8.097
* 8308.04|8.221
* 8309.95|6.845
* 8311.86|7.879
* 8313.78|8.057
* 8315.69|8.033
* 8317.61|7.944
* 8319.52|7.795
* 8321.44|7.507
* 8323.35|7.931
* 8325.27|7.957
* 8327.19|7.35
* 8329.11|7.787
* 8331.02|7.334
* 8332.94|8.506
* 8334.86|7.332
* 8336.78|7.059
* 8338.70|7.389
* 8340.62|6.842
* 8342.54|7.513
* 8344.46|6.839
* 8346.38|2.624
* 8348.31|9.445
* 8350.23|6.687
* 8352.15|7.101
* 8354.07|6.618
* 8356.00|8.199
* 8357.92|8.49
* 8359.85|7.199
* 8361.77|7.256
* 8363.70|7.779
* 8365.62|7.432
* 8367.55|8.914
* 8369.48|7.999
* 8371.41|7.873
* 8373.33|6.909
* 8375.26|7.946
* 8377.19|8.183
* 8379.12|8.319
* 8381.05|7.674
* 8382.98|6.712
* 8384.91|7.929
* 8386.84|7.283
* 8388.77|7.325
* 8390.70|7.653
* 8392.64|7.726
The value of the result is -1.7 angstrom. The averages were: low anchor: 7.6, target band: 7.93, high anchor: 7.72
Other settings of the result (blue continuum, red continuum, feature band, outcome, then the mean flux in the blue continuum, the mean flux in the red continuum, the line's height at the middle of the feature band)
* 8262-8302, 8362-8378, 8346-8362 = 1.1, 7.42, 7.85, 7.77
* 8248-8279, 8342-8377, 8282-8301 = 1.1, 7.91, 7.4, 7.76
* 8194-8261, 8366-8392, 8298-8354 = 3.3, 7.77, 7.74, 7.75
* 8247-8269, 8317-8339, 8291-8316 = 2.0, 8.06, 7.66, 7.8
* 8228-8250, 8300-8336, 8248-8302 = 0.7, 7.82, 7.6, 7.72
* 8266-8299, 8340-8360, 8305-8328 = -1.7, 7.48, 7.05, 7.26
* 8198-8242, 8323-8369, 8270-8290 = -0.6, 7.65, 7.4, 7.53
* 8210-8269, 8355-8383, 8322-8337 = 0.2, 7.75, 7.83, 7.8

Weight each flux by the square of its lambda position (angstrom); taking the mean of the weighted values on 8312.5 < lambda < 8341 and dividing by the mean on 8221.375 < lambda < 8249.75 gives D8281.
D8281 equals 1.01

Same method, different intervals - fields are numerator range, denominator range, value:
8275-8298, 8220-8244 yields 1.01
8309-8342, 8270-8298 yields 1.02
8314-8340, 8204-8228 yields 1.05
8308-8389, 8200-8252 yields 1.00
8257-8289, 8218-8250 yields 1.03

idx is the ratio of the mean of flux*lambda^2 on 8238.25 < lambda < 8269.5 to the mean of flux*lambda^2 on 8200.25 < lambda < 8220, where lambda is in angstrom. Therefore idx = 1.04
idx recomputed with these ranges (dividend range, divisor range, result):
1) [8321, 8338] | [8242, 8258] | 0.97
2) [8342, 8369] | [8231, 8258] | 0.94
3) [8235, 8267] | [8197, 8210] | 1.03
